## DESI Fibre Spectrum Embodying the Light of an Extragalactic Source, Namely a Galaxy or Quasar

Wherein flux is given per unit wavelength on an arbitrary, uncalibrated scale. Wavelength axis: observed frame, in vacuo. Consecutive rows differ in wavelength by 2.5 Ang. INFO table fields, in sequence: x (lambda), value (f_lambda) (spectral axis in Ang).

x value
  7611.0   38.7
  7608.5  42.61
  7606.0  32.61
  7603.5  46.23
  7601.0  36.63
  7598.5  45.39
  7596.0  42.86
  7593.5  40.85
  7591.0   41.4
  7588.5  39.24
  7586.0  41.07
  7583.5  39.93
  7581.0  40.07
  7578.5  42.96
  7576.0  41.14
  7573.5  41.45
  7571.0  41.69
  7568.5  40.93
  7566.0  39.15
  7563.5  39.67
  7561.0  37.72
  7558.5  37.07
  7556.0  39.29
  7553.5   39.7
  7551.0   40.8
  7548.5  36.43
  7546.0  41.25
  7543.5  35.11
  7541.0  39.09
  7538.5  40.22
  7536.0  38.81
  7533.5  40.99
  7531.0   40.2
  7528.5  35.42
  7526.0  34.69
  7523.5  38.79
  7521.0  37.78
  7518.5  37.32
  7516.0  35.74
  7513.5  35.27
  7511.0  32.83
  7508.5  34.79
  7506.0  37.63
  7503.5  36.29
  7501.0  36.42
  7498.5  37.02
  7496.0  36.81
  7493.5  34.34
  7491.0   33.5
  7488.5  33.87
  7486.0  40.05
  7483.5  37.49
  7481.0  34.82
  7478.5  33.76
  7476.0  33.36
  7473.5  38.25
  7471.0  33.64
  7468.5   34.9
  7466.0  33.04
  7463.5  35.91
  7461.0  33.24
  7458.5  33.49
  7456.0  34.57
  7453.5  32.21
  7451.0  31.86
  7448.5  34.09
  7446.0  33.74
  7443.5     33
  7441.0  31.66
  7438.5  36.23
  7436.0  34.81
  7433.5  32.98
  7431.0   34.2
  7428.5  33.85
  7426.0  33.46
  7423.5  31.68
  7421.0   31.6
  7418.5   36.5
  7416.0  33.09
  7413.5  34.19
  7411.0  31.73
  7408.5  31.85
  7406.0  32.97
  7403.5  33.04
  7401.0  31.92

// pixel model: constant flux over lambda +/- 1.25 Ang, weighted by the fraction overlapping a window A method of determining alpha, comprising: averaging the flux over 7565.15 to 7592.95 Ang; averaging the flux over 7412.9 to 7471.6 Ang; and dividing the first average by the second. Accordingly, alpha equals 1.21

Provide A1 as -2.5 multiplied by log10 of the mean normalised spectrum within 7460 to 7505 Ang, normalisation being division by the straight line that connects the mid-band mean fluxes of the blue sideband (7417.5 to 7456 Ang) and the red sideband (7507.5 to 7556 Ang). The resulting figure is 0.00 mag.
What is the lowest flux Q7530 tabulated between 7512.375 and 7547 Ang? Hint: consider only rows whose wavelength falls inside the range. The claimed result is 34.69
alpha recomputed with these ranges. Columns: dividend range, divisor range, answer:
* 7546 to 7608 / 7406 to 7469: 1.20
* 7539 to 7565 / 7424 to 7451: 1.15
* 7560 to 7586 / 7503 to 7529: 1.12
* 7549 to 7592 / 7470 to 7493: 1.13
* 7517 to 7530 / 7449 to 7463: 1.11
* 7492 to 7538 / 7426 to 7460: 1.09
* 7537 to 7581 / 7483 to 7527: 1.10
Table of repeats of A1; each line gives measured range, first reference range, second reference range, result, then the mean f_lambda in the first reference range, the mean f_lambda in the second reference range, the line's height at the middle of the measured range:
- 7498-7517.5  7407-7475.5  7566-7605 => 0.04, 33.7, 41.3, 37.2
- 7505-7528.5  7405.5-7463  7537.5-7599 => 0.04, 33.4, 40.1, 37.5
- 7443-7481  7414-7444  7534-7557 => 0.04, 33.6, 39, 35.2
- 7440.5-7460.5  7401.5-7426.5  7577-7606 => 0.05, 33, 41.1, 34.6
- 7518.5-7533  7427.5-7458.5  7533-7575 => 0.01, 33.6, 39.4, 37.9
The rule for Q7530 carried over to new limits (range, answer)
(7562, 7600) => 39.15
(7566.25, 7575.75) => 40.93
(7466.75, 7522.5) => 32.83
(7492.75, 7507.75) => 34.34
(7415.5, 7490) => 31.6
